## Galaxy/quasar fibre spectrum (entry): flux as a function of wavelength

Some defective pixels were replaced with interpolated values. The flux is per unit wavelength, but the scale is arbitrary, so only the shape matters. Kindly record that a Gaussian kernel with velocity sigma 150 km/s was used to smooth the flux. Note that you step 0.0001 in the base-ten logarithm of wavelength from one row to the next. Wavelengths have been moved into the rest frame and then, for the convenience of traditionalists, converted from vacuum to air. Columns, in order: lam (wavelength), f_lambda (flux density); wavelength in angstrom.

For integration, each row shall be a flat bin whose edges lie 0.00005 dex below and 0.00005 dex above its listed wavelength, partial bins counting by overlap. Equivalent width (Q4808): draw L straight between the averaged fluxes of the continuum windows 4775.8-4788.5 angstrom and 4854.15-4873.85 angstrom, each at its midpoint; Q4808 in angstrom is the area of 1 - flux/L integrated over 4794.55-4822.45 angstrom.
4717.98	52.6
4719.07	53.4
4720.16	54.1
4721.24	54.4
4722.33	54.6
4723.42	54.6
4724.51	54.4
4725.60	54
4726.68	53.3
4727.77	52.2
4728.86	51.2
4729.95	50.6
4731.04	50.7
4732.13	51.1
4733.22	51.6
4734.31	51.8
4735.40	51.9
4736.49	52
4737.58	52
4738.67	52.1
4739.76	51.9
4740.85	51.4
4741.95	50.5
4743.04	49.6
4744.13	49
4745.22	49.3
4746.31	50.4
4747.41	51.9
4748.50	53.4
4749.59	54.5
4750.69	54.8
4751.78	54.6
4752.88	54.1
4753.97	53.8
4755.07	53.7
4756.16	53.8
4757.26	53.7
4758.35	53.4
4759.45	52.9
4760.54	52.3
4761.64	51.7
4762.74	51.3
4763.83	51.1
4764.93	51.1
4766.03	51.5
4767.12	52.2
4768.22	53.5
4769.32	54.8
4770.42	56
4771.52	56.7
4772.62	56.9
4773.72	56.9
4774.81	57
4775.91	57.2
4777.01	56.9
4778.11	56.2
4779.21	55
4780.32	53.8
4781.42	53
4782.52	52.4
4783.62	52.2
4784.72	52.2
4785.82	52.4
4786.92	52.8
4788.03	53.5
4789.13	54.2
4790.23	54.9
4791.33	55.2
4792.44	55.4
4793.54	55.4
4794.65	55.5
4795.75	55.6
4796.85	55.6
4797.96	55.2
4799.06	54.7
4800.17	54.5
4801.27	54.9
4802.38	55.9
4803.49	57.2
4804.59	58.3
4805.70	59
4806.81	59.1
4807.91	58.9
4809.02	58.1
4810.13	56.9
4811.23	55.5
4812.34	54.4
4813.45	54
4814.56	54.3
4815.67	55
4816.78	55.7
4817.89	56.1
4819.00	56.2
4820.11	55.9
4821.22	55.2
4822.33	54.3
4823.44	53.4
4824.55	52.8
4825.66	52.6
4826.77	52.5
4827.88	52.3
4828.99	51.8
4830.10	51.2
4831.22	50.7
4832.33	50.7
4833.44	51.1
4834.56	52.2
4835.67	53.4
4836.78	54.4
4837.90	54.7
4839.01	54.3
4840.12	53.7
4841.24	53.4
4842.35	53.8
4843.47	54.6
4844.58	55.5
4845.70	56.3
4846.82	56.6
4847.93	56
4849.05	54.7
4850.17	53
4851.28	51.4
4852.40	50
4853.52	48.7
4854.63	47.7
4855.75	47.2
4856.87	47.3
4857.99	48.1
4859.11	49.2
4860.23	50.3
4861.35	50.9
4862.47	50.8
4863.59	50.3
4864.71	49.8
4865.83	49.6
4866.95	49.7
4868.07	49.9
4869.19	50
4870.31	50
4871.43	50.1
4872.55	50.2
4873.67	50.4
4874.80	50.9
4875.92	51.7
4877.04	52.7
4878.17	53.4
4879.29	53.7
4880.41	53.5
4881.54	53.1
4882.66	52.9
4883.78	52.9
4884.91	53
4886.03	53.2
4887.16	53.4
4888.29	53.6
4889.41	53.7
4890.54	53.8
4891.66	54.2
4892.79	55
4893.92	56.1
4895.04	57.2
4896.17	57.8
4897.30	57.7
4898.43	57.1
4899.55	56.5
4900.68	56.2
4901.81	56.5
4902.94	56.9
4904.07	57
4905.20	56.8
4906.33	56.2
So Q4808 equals -1.9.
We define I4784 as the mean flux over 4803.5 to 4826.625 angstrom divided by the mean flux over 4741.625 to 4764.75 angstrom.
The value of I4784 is 1.1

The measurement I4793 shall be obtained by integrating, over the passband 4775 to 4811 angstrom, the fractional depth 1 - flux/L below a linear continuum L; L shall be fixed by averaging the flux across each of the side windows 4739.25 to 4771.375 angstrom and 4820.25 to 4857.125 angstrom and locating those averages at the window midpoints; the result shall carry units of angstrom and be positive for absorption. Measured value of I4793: -1.89 angstrom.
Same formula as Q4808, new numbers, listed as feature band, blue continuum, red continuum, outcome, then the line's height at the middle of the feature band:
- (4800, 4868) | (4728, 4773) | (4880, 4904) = 0.8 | 54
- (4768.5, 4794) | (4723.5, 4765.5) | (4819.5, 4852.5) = -1.0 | 52.7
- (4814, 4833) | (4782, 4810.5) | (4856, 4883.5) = 0.0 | 53.7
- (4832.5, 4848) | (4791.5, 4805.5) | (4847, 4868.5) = -0.7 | 51.9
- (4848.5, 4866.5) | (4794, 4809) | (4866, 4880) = 0.8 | 52.3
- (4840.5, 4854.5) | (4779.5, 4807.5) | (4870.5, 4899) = 0.2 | 54.2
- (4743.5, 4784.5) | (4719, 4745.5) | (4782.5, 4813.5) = 0.1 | 53.7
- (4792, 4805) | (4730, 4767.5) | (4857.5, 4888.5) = -1.0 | 51.8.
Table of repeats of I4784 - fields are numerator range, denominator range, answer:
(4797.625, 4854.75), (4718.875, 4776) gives 1.03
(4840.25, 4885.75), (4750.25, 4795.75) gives 0.95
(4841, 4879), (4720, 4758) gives 0.98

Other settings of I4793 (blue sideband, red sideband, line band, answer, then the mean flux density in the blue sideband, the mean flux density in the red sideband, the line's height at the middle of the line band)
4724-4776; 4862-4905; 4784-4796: -0.3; 52.8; 53.3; 53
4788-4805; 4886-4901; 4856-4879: 2.1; 55.4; 55.5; 55.4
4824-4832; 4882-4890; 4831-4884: 0.8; 52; 53.2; 52.6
